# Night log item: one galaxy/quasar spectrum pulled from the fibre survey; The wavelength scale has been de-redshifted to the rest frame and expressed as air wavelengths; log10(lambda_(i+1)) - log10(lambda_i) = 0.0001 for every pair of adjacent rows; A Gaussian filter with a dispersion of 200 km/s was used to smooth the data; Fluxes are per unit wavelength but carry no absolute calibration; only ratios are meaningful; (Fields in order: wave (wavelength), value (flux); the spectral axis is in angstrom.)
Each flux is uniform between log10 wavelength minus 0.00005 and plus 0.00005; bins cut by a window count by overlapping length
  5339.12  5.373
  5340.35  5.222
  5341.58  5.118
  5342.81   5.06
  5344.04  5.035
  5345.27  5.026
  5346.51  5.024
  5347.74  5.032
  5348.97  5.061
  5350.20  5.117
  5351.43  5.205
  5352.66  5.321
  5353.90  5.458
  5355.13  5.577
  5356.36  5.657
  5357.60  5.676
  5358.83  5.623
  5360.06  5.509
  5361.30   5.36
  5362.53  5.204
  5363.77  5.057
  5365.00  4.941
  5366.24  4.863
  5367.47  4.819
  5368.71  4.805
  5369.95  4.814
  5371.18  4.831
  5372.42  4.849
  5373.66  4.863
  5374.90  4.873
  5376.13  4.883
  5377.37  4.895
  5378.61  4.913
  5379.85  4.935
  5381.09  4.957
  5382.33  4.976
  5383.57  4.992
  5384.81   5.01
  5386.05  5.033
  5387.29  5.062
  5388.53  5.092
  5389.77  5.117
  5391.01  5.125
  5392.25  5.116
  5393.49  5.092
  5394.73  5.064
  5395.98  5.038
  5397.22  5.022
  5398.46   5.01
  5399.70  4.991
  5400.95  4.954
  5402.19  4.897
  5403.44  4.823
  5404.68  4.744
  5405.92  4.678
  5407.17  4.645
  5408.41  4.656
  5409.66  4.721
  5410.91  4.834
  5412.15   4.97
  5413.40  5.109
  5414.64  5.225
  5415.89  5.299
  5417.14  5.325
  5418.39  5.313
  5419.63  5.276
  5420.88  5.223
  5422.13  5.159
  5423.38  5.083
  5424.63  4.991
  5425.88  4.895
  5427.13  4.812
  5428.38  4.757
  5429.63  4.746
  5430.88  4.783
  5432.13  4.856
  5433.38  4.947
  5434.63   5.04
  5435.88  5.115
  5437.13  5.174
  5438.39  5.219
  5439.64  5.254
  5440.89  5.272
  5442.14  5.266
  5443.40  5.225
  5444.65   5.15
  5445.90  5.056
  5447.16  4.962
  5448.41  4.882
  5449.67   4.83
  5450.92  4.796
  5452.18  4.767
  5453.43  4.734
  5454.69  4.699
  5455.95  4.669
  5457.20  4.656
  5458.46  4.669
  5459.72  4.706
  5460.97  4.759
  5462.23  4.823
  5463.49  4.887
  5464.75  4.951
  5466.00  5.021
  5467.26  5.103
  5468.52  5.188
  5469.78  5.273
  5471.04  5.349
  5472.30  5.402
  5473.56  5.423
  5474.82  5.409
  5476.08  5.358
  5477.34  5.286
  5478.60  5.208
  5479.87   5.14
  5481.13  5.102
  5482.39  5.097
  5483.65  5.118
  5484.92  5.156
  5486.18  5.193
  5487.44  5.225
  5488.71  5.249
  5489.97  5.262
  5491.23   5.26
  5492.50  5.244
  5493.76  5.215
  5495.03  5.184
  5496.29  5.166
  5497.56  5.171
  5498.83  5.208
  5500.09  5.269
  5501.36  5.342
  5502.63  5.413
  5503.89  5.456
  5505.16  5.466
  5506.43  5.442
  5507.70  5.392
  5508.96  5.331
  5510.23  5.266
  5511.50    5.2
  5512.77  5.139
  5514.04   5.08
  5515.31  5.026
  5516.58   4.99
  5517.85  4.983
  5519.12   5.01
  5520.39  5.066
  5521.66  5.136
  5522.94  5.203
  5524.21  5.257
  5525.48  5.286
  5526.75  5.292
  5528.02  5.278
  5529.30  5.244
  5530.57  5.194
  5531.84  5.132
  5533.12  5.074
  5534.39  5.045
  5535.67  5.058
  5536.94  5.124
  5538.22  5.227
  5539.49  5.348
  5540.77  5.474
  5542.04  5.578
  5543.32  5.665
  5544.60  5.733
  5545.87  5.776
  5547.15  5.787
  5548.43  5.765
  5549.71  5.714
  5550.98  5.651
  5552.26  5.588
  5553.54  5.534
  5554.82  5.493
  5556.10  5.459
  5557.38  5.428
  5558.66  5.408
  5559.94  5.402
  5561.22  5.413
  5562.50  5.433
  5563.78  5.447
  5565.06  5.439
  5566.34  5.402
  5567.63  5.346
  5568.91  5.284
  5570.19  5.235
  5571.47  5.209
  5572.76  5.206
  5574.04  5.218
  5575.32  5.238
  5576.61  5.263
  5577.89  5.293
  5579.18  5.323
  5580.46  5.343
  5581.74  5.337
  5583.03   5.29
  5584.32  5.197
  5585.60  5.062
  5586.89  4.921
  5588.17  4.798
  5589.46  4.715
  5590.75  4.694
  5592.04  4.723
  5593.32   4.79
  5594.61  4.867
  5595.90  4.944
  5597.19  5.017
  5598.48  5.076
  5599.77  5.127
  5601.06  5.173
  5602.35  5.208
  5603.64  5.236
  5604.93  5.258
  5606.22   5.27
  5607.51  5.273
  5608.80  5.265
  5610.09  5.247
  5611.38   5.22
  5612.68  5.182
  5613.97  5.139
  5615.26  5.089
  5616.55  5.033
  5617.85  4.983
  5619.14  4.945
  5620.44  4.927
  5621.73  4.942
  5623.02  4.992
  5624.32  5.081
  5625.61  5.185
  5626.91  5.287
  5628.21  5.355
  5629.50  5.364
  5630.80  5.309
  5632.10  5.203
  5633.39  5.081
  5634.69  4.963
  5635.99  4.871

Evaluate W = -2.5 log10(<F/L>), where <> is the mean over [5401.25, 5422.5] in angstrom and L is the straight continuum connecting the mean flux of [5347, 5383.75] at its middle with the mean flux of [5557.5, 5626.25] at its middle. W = 0.03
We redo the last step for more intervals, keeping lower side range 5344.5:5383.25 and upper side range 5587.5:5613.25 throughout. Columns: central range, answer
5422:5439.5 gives 0.02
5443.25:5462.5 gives 0.06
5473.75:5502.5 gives -0.03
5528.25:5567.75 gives -0.08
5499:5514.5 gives -0.05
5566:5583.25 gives -0.05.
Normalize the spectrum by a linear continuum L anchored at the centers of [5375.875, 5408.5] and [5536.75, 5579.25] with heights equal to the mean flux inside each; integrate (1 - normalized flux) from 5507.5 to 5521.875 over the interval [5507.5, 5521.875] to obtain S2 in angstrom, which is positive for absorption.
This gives 0.5 angstrom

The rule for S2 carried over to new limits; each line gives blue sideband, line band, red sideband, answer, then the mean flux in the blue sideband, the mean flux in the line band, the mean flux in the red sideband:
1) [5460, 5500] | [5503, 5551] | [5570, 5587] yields -0.99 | 5.17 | 5.31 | 5.23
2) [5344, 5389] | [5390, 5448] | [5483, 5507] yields 1.59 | 5.09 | 5.02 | 5.26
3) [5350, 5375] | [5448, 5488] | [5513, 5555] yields 1.80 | 5.17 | 5.03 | 5.32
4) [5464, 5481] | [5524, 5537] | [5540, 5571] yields 0.60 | 5.23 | 5.18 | 5.52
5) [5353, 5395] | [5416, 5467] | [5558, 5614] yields 1.46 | 5.09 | 4.97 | 5.18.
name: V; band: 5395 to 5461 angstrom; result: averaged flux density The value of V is 4.96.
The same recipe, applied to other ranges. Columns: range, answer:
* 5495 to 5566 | 5.34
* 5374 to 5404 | 4.99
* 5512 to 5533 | 5.14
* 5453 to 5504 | 5.12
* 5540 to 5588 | 5.41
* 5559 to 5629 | 5.16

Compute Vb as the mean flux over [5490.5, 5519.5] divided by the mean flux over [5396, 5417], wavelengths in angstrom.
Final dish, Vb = 1.1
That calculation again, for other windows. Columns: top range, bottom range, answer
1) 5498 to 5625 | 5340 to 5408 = 1.04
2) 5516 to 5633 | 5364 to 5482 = 1.05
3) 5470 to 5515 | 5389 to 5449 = 1.05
